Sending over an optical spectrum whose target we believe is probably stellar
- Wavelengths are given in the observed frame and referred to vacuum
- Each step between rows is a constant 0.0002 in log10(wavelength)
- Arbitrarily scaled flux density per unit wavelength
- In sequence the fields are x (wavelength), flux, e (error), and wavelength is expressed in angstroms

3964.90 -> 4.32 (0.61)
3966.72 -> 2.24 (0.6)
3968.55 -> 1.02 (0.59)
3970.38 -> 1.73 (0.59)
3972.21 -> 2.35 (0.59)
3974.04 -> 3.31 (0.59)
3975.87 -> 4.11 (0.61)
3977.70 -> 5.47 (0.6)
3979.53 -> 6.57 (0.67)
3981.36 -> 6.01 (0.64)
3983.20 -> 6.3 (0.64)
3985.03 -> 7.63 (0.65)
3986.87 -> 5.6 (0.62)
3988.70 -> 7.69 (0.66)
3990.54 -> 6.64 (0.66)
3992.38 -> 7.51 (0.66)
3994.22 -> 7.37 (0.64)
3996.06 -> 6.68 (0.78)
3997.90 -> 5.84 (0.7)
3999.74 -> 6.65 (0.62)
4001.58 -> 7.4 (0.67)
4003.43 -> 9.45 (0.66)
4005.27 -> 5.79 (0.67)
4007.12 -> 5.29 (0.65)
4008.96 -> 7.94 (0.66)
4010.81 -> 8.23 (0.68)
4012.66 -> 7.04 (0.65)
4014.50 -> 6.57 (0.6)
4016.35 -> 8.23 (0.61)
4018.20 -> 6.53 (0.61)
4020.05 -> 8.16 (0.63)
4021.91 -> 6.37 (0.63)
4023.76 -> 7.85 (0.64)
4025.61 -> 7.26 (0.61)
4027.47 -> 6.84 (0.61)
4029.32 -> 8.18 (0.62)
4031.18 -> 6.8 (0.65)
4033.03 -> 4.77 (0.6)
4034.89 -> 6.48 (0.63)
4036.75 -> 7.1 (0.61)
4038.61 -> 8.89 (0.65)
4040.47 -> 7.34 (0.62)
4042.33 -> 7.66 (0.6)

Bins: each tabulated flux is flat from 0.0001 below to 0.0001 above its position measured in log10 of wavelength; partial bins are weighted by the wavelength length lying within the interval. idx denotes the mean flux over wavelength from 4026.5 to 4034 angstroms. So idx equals 6.65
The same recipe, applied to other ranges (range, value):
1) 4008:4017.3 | 7.59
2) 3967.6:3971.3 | 1.38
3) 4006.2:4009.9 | 6.63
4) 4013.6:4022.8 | 7.17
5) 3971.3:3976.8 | 3.26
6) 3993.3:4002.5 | 6.79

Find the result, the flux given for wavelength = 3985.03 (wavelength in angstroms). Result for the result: 7.63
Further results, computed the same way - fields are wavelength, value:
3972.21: 2.35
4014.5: 6.57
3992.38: 7.51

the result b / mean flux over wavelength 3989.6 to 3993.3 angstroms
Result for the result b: 7.07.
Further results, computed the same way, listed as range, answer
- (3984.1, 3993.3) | 7.01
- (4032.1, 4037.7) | 6.13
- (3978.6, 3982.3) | 6.29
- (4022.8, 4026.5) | 7.56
